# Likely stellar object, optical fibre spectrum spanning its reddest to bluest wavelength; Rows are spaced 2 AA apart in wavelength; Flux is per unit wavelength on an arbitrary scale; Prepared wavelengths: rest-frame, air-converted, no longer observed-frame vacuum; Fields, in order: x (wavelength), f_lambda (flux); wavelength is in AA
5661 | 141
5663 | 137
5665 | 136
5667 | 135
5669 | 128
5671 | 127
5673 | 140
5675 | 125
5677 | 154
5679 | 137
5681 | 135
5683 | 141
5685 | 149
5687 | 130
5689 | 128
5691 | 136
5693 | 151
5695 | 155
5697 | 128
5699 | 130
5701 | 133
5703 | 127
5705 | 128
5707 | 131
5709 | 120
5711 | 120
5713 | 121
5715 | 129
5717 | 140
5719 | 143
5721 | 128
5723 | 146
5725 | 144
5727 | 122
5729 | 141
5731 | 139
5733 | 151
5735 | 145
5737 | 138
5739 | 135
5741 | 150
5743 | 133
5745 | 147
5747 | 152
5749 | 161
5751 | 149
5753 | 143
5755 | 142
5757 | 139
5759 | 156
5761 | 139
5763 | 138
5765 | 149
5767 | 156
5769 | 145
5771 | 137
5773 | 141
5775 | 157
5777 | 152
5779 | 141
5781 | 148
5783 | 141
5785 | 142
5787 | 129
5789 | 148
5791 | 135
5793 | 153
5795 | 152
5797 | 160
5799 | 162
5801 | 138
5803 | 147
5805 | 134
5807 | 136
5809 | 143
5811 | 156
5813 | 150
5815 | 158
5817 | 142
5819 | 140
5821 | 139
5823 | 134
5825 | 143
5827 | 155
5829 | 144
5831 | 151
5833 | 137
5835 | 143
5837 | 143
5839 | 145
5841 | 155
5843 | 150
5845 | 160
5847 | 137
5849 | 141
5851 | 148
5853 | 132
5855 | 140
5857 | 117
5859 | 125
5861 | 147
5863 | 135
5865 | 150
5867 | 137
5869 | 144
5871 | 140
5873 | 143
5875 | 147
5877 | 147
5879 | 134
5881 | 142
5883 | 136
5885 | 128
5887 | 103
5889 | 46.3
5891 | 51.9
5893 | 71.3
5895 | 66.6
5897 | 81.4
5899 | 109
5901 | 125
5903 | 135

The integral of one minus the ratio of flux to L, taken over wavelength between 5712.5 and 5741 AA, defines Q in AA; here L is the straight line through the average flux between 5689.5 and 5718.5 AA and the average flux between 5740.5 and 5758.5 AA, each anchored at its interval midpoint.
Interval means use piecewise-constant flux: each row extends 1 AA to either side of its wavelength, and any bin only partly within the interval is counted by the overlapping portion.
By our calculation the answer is 0.26 AA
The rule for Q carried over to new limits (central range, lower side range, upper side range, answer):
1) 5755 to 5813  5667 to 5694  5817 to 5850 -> -1.35 AA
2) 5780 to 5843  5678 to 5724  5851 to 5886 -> -3.92 AA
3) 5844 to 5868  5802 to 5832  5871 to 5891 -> -1.47 AA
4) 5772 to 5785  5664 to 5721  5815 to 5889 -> -0.89 AA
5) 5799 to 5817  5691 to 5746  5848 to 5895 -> -2.27 AA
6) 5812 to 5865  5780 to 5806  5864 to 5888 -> -0.67 AA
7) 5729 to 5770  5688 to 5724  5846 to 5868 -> -3.37 AA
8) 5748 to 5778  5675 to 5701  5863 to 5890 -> -2.53 AA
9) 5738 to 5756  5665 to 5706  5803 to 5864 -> -0.92 AA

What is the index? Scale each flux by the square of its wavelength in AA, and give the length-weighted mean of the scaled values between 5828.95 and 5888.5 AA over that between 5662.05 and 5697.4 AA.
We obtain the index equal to 1.08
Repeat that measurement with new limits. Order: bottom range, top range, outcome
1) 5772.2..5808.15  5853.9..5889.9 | 0.93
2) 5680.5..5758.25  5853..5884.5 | 1.06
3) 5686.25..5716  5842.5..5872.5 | 1.13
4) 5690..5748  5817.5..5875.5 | 1.09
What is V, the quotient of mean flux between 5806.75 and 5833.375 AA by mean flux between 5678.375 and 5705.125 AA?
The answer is 1.06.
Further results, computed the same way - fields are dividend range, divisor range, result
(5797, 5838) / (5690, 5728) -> 1.09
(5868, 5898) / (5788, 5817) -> 0.76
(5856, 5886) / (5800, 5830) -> 0.96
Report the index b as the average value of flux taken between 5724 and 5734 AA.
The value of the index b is 139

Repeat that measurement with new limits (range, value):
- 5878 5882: 138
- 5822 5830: 144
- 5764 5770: 150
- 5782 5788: 137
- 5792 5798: 155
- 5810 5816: 155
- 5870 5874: 142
